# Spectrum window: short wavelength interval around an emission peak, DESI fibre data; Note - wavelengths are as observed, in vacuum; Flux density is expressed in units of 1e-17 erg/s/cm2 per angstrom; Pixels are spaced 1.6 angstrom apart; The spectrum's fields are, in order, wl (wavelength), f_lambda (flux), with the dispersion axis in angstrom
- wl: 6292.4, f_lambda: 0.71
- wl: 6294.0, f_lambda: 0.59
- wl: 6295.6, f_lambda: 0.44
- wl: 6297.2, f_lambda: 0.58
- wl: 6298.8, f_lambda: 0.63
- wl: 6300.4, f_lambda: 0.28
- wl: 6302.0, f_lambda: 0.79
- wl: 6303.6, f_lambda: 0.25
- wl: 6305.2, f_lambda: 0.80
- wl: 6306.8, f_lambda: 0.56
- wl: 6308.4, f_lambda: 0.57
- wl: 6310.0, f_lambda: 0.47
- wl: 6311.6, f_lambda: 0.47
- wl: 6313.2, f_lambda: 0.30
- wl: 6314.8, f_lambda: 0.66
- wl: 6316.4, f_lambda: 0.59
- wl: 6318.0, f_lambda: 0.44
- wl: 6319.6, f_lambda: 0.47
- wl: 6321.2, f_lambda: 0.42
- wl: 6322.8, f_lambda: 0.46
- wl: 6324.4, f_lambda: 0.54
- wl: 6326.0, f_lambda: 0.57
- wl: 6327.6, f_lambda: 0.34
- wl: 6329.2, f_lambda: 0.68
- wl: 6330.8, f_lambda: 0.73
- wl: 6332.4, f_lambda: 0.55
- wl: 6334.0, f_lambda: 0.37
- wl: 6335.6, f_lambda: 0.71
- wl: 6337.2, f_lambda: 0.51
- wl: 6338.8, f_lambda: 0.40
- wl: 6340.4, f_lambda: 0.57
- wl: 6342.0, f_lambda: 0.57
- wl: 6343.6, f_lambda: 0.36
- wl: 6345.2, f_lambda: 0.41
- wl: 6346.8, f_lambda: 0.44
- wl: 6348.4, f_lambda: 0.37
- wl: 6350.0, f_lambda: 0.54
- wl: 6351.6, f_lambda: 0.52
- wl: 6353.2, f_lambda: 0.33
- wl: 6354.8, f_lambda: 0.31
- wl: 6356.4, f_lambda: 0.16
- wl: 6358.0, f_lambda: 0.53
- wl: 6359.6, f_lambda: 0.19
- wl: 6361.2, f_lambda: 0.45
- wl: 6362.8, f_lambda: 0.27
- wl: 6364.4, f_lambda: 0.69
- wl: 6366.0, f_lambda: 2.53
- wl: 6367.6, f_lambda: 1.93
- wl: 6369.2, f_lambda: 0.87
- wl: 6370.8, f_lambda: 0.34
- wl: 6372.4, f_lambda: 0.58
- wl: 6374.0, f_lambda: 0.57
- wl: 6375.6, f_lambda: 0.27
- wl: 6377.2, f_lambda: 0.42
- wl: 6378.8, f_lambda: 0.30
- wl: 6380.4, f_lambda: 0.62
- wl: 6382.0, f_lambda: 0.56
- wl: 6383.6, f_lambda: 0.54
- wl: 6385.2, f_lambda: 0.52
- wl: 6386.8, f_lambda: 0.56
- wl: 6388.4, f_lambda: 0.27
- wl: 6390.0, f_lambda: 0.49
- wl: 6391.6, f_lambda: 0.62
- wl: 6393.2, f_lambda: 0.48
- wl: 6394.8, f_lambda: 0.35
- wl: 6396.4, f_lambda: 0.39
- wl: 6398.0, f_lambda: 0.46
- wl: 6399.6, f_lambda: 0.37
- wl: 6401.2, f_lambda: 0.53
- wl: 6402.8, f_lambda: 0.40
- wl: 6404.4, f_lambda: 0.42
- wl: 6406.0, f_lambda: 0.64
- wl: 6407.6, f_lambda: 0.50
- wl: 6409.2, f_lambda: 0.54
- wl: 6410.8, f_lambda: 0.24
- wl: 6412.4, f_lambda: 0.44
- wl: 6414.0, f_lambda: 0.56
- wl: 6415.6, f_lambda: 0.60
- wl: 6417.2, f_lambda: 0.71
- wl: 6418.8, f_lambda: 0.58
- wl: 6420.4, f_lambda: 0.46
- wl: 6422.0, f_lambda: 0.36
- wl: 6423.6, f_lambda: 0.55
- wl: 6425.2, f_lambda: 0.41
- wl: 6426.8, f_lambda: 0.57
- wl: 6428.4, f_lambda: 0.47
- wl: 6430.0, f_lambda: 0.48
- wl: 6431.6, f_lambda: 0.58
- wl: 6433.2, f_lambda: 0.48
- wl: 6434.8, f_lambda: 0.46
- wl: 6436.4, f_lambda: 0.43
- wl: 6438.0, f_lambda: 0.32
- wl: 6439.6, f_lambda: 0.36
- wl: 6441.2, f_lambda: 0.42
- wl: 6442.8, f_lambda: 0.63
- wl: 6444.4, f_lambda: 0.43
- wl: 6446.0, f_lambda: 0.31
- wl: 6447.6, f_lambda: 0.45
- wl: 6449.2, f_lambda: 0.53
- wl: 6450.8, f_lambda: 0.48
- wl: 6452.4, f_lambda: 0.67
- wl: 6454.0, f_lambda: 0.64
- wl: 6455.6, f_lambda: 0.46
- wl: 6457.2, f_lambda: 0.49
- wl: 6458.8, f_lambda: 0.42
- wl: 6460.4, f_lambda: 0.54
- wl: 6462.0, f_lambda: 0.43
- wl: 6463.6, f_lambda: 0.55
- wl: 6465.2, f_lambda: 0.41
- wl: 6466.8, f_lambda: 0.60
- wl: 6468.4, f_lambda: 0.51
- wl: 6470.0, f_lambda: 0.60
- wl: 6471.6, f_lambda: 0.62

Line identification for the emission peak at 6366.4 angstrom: H-beta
